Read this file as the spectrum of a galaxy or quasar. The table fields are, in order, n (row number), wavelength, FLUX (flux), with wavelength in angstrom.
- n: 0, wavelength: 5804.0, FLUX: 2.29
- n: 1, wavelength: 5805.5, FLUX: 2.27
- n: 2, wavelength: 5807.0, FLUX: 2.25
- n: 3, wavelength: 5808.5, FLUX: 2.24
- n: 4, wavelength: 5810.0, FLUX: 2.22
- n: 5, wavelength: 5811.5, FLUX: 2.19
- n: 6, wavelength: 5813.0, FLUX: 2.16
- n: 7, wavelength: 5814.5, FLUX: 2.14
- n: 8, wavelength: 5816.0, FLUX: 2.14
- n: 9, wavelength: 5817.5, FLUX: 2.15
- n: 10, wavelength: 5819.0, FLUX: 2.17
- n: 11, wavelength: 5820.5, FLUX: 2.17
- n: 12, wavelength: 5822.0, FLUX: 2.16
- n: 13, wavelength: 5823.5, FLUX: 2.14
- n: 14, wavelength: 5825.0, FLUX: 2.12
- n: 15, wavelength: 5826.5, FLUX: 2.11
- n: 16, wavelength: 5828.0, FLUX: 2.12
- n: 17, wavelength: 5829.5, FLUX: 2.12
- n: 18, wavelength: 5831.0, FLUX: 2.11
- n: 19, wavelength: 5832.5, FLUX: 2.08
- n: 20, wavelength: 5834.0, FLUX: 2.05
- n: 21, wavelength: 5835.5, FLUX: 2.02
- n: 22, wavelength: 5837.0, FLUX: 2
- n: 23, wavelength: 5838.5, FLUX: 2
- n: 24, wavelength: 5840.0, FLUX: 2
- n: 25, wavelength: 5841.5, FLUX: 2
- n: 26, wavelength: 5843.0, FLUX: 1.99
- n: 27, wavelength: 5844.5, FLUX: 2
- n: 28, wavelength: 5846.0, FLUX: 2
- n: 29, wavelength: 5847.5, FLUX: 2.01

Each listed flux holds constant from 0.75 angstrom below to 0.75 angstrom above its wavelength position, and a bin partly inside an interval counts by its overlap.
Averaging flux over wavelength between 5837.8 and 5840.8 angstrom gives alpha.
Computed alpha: 2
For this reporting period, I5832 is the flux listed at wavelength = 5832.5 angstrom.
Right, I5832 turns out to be 2.08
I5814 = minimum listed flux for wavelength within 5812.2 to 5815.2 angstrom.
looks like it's 2.14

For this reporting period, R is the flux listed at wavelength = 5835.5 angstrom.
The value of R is 2.02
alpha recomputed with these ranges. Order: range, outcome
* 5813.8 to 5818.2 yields 2.14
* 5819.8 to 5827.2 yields 2.14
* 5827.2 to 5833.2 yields 2.11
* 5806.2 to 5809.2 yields 2.25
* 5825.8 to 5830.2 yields 2.12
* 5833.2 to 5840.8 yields 2.01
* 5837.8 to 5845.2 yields 2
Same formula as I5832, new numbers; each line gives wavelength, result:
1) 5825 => 2.12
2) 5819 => 2.17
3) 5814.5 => 2.14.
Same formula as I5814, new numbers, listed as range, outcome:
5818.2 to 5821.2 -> 2.17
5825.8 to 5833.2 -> 2.08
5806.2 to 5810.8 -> 2.22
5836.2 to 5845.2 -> 1.99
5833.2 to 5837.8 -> 2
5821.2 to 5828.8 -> 2.11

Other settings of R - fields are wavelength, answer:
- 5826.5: 2.11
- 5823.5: 2.14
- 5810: 2.22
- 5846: 2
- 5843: 1.99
